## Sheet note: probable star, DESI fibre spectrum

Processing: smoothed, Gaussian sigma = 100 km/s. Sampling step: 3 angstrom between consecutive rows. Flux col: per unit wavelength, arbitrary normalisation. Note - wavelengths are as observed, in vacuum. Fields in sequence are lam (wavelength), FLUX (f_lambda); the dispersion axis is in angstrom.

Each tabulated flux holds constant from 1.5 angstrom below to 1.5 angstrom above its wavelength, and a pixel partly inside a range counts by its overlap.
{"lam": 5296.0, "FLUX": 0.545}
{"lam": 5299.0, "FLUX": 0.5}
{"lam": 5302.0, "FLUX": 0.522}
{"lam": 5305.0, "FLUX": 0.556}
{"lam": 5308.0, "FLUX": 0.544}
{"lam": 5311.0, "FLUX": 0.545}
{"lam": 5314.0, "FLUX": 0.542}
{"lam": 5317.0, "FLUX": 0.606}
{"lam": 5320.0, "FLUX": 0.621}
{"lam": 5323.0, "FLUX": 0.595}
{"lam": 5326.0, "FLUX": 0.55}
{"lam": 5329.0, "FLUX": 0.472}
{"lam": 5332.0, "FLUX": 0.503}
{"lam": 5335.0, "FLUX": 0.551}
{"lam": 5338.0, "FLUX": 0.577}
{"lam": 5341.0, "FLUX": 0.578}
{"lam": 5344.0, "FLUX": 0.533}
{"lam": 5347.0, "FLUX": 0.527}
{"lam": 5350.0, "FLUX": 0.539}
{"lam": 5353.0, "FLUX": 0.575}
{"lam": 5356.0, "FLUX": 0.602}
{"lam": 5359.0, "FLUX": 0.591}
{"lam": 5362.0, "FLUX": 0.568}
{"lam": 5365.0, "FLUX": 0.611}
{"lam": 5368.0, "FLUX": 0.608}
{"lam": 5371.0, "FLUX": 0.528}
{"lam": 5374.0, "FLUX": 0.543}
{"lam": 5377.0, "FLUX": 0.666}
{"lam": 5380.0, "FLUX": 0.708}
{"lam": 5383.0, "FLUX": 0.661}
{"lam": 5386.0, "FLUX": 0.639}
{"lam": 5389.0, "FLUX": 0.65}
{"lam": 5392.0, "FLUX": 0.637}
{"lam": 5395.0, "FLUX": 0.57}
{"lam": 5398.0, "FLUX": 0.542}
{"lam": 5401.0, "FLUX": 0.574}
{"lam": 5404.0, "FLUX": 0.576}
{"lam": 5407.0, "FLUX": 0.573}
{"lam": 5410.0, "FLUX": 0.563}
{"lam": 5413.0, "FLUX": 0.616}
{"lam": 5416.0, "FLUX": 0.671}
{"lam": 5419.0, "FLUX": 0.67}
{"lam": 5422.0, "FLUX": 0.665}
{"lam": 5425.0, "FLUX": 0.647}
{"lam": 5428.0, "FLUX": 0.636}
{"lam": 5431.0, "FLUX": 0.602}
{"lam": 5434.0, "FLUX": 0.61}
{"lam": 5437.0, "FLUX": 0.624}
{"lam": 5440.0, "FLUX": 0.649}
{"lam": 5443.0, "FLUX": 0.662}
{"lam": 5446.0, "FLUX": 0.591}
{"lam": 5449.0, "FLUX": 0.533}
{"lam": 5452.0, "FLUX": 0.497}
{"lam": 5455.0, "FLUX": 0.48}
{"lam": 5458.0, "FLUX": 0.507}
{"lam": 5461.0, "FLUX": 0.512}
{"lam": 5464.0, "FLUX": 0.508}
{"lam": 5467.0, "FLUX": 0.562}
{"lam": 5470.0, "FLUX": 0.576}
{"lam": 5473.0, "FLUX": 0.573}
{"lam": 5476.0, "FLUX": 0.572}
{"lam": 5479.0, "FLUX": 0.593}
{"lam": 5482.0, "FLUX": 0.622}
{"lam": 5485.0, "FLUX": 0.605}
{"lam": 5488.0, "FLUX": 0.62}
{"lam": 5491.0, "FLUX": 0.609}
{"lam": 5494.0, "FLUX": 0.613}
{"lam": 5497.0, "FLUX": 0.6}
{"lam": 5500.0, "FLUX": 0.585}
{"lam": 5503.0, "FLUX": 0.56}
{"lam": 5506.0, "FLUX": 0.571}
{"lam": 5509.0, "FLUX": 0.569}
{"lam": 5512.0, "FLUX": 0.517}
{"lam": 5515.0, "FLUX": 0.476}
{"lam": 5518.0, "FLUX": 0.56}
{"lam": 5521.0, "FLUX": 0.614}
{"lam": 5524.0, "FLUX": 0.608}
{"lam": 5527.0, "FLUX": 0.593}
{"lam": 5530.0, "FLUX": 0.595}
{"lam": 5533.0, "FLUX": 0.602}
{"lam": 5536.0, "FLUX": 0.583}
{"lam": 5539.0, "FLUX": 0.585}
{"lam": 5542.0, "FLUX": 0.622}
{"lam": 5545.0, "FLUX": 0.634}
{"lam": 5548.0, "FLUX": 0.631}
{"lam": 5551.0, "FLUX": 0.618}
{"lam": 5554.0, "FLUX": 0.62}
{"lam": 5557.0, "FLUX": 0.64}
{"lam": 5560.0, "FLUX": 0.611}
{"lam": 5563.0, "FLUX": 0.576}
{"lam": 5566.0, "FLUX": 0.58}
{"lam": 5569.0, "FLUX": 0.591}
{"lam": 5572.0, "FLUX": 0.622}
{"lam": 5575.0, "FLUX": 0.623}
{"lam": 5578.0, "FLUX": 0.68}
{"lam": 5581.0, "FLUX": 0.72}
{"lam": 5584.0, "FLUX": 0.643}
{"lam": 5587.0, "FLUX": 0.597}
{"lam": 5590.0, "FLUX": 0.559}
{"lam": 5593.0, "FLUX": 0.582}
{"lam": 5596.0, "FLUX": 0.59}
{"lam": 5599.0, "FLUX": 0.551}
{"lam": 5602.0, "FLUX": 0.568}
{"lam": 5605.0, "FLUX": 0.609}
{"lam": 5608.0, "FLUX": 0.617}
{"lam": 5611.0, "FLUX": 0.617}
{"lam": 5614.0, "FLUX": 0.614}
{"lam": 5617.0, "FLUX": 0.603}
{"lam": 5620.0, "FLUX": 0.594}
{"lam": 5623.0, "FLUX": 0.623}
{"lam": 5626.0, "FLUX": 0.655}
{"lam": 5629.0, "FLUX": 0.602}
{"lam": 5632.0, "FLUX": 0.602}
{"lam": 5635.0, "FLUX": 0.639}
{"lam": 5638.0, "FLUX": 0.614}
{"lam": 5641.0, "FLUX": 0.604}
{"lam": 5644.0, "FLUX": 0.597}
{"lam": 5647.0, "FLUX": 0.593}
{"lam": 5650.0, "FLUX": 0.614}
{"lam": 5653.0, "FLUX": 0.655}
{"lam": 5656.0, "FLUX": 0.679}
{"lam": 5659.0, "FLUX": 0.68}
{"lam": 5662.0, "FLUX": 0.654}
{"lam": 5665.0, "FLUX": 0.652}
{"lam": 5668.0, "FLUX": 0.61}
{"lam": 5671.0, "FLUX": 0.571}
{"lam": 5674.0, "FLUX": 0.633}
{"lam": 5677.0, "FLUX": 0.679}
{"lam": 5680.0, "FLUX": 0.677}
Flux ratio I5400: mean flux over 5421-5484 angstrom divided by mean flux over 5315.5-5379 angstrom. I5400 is 1.02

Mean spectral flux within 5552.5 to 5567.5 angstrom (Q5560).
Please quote 0.605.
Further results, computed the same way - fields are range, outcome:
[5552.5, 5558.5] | 0.63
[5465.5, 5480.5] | 0.575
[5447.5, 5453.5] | 0.515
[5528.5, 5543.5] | 0.597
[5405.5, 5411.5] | 0.568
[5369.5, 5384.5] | 0.621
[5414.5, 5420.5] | 0.67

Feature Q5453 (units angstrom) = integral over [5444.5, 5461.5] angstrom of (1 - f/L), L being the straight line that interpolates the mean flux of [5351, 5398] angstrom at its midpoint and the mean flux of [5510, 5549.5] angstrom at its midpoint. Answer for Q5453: 2.2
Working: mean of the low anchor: 0.608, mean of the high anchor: 0.586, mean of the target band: 0.52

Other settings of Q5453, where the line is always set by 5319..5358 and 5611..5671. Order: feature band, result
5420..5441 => -2.1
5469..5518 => 1.0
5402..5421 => -1.3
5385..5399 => -1.0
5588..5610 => 1.1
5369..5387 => -1.9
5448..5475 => 2.5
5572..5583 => -1.0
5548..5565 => -0.3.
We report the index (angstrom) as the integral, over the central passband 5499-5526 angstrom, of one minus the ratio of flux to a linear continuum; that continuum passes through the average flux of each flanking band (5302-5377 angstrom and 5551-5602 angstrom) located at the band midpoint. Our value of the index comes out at 1.6 angstrom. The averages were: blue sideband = 0.562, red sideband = 0.61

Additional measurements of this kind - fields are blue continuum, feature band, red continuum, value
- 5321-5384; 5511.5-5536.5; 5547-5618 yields 1.2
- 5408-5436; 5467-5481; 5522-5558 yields 1.0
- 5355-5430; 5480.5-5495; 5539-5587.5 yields 0.1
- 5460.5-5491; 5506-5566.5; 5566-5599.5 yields 0.8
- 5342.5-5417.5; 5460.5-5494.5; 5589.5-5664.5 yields 1.2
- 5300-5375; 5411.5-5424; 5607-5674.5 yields -1.7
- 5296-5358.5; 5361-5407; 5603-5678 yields -3.2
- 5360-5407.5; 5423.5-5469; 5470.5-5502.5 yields 1.9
